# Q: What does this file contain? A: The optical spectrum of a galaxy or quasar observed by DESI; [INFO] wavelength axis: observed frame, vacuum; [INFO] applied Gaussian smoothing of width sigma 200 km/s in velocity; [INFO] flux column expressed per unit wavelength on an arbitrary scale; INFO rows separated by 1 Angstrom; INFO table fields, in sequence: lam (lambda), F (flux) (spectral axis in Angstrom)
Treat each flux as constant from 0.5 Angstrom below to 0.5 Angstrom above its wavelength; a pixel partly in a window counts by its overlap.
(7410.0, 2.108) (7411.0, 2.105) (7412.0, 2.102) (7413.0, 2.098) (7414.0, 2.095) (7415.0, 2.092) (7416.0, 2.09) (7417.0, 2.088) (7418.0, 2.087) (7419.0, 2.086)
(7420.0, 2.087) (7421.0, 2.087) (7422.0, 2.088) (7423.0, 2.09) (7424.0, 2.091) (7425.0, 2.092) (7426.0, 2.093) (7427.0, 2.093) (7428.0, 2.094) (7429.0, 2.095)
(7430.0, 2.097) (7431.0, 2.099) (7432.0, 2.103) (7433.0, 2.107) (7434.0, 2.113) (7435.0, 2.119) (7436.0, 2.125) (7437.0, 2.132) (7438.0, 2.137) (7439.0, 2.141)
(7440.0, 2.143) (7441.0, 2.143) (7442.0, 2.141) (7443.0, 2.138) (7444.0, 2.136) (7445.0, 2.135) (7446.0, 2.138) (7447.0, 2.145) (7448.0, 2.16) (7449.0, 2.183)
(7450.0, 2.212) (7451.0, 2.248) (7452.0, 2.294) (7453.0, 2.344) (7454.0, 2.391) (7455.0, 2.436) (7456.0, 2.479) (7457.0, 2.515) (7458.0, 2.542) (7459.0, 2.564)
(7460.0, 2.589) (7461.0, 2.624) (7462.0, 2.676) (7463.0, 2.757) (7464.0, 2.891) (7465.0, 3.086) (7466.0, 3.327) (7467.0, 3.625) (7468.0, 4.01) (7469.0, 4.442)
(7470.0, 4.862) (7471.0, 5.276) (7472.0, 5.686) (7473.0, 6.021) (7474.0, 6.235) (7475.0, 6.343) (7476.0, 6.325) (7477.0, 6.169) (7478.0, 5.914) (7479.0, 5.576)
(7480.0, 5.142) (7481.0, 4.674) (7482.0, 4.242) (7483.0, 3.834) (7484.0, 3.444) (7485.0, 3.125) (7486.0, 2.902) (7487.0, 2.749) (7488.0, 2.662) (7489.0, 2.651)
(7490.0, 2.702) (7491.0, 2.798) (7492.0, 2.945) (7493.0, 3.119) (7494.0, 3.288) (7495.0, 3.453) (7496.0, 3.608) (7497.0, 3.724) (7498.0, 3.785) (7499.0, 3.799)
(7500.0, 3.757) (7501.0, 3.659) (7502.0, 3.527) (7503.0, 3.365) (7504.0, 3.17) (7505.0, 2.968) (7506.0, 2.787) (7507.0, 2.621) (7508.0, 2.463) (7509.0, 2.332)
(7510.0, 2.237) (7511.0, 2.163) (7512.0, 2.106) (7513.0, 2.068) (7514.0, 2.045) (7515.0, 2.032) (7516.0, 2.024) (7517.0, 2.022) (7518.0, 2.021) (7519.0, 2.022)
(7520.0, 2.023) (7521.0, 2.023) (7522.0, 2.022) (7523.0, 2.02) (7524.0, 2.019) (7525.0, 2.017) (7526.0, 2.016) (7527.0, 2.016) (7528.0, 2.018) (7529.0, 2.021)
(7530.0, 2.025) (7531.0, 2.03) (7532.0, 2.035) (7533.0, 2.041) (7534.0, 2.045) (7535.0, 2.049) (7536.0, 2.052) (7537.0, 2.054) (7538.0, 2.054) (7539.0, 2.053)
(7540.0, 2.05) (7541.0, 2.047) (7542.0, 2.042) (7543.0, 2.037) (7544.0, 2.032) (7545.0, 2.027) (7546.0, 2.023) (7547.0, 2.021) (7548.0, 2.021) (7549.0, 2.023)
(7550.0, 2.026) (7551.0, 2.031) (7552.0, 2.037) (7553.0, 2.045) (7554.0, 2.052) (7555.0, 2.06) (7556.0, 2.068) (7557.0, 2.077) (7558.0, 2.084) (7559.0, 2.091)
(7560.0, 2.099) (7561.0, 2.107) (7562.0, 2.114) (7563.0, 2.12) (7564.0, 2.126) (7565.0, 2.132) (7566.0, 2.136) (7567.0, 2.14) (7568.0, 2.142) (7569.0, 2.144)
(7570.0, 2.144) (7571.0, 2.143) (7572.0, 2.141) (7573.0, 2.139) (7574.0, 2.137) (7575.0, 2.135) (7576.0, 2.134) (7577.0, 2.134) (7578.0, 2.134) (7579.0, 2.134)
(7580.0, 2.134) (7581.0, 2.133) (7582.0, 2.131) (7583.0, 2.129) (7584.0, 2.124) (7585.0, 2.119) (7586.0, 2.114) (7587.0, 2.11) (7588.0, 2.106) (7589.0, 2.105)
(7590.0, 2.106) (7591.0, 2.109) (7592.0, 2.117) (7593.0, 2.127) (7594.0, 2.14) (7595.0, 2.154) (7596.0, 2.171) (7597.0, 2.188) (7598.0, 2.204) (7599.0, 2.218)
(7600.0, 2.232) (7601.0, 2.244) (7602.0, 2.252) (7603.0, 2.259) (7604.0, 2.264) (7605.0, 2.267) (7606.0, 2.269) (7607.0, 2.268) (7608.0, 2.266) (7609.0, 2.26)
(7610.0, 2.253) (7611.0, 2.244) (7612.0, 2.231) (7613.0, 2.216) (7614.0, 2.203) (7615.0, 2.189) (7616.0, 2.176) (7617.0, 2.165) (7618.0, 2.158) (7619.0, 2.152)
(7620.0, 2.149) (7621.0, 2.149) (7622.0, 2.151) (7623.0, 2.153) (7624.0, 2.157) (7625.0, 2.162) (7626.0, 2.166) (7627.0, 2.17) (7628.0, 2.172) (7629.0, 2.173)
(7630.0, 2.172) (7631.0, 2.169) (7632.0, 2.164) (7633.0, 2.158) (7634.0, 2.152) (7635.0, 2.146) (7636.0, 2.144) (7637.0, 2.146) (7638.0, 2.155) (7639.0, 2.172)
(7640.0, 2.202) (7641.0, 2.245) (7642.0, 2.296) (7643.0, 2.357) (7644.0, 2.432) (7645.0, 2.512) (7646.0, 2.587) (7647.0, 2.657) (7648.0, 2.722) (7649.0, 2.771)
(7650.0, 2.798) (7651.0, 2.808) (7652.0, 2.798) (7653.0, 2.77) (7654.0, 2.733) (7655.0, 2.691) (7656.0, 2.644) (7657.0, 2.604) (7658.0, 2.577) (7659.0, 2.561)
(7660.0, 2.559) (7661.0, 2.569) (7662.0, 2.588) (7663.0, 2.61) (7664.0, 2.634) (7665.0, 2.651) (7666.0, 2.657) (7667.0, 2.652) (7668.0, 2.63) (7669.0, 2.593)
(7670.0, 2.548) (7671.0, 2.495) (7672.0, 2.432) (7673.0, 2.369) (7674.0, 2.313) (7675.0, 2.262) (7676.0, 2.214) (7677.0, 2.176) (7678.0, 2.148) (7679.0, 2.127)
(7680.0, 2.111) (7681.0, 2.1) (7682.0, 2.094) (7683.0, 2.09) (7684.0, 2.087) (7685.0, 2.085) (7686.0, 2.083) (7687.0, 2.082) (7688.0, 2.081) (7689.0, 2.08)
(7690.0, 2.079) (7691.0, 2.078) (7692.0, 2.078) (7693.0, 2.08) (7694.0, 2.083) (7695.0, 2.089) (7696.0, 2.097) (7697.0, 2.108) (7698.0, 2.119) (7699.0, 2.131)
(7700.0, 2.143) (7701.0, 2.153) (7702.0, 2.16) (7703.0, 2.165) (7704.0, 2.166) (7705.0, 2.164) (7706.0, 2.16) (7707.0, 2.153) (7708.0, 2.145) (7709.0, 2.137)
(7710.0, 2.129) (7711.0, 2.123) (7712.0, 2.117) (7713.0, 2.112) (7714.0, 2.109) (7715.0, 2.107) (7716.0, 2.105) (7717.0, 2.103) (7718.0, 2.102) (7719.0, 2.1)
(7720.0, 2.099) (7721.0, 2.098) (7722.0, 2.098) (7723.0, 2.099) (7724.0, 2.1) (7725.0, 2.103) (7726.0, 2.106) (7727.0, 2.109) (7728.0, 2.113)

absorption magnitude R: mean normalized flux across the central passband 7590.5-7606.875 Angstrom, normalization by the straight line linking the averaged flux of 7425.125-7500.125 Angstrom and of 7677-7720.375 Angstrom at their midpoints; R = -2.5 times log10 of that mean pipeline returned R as 0.162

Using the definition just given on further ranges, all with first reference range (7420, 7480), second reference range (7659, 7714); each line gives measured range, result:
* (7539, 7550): 0.305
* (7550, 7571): 0.251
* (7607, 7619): 0.122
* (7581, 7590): 0.208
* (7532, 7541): 0.307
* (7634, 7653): -0.029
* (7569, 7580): 0.212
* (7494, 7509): -0.166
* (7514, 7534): 0.336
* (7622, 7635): 0.125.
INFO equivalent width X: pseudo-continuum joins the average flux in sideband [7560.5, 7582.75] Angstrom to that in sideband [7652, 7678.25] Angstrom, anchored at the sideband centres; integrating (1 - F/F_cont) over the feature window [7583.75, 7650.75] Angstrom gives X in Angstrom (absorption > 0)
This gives 2.7 Angstrom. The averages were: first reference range 2.13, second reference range 2.53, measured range 2.23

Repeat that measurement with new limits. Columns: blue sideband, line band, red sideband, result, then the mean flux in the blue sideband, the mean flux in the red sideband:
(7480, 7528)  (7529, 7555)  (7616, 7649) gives 5.9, 2.8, 2.25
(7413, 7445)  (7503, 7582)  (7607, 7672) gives 4.4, 2.11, 2.38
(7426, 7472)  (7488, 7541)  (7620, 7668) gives 0.8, 2.59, 2.42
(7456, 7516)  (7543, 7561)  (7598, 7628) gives 5.0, 3.54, 2.21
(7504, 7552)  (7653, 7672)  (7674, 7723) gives -4.4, 2.12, 2.12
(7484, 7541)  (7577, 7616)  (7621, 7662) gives 4.1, 2.53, 2.39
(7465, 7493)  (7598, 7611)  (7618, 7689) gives 2.9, 4.31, 2.36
